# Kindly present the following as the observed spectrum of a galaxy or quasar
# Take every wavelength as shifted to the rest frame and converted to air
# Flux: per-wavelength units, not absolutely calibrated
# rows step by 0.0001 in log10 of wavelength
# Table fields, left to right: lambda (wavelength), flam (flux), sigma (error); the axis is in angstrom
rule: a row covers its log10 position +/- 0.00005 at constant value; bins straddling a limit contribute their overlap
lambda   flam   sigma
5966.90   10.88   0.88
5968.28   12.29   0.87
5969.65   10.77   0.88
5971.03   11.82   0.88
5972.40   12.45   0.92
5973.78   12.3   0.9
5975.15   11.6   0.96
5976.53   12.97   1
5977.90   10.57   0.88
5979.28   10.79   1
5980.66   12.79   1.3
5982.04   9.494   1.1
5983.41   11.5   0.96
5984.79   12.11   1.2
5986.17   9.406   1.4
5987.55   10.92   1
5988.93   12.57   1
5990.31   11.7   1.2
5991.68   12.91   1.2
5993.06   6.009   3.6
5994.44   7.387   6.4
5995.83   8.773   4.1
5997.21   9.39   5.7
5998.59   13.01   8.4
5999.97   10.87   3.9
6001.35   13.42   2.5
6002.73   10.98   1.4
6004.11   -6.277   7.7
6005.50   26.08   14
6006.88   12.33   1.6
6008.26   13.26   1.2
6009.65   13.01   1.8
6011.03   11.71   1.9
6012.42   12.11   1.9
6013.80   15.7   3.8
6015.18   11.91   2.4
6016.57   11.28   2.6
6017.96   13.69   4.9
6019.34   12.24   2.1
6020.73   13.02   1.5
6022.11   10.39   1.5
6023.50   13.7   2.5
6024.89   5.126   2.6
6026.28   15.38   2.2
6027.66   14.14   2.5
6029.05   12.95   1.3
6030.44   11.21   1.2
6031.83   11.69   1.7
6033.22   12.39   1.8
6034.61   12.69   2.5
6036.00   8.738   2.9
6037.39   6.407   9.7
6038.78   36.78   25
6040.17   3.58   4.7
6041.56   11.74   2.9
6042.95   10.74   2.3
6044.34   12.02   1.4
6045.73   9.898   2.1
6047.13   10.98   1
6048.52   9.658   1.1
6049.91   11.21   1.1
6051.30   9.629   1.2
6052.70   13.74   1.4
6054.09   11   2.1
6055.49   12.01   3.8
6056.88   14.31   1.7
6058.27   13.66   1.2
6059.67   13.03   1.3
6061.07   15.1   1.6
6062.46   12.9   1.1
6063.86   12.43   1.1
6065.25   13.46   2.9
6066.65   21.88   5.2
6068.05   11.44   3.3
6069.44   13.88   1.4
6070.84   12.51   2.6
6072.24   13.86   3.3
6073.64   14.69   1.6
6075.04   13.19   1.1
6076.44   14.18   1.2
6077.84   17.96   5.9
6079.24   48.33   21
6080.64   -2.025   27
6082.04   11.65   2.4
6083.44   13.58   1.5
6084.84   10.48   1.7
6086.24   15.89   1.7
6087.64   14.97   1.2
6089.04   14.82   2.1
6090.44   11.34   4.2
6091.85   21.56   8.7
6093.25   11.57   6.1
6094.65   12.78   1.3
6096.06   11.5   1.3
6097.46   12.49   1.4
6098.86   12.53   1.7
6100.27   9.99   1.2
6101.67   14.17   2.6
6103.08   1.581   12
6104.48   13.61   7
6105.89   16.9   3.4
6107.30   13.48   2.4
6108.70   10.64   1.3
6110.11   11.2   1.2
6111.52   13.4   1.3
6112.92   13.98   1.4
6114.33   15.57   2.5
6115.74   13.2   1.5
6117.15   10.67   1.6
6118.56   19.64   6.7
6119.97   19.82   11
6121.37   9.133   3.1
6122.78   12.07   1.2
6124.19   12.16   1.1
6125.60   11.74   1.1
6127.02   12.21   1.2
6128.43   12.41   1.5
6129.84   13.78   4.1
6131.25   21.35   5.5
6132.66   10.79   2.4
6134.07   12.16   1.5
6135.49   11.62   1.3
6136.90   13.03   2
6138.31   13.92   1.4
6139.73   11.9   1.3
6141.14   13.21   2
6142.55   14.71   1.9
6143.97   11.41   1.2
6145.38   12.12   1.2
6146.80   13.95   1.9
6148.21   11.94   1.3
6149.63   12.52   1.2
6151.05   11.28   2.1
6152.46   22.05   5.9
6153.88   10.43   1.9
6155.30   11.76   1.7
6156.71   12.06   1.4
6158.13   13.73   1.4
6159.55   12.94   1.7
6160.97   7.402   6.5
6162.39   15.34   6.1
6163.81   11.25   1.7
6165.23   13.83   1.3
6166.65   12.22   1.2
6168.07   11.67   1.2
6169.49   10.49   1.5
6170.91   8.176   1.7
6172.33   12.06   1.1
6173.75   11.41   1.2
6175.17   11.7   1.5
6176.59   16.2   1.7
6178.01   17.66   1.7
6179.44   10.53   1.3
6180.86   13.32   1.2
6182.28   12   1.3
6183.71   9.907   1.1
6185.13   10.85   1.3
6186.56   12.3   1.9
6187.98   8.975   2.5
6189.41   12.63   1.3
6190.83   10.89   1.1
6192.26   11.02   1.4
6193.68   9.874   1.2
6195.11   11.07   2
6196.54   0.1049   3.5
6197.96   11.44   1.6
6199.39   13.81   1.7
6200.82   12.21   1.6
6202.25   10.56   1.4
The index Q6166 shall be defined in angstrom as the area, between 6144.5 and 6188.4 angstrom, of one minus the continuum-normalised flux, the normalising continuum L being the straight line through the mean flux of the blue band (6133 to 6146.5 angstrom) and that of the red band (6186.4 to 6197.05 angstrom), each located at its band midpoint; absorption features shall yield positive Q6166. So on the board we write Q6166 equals -4.9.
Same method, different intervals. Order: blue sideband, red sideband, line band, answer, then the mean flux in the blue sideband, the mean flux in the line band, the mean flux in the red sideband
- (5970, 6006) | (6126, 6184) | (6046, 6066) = -1.16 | 10.9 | 12.3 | 12.8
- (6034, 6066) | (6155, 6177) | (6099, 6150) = -3.40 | 12.4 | 12.9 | 12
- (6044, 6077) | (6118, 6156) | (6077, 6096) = -3.41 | 12.9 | 15.5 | 13.4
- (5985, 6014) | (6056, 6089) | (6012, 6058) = 2.46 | 11.1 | 12.2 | 14.8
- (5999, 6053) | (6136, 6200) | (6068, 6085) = -4.43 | 12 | 15.2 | 12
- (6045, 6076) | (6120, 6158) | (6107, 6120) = -0.87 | 12.9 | 13.9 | 13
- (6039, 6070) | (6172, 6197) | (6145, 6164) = -1.94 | 12.6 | 12.8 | 11.3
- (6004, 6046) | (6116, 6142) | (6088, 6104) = 1.03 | 12.5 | 12.3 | 13.4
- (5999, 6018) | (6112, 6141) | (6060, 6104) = -3.45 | 12.1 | 14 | 13.6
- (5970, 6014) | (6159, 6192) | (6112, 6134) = -3.99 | 11.3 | 13.9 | 11.9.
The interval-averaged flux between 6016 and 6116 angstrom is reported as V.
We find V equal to 13.1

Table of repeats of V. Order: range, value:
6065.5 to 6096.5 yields 15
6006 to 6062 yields 12.4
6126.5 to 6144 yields 13.4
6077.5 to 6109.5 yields 13.8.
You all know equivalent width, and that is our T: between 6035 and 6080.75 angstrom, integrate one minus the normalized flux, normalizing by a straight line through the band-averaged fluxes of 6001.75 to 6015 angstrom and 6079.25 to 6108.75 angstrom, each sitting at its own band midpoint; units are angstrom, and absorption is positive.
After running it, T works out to -4.71 angstrom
